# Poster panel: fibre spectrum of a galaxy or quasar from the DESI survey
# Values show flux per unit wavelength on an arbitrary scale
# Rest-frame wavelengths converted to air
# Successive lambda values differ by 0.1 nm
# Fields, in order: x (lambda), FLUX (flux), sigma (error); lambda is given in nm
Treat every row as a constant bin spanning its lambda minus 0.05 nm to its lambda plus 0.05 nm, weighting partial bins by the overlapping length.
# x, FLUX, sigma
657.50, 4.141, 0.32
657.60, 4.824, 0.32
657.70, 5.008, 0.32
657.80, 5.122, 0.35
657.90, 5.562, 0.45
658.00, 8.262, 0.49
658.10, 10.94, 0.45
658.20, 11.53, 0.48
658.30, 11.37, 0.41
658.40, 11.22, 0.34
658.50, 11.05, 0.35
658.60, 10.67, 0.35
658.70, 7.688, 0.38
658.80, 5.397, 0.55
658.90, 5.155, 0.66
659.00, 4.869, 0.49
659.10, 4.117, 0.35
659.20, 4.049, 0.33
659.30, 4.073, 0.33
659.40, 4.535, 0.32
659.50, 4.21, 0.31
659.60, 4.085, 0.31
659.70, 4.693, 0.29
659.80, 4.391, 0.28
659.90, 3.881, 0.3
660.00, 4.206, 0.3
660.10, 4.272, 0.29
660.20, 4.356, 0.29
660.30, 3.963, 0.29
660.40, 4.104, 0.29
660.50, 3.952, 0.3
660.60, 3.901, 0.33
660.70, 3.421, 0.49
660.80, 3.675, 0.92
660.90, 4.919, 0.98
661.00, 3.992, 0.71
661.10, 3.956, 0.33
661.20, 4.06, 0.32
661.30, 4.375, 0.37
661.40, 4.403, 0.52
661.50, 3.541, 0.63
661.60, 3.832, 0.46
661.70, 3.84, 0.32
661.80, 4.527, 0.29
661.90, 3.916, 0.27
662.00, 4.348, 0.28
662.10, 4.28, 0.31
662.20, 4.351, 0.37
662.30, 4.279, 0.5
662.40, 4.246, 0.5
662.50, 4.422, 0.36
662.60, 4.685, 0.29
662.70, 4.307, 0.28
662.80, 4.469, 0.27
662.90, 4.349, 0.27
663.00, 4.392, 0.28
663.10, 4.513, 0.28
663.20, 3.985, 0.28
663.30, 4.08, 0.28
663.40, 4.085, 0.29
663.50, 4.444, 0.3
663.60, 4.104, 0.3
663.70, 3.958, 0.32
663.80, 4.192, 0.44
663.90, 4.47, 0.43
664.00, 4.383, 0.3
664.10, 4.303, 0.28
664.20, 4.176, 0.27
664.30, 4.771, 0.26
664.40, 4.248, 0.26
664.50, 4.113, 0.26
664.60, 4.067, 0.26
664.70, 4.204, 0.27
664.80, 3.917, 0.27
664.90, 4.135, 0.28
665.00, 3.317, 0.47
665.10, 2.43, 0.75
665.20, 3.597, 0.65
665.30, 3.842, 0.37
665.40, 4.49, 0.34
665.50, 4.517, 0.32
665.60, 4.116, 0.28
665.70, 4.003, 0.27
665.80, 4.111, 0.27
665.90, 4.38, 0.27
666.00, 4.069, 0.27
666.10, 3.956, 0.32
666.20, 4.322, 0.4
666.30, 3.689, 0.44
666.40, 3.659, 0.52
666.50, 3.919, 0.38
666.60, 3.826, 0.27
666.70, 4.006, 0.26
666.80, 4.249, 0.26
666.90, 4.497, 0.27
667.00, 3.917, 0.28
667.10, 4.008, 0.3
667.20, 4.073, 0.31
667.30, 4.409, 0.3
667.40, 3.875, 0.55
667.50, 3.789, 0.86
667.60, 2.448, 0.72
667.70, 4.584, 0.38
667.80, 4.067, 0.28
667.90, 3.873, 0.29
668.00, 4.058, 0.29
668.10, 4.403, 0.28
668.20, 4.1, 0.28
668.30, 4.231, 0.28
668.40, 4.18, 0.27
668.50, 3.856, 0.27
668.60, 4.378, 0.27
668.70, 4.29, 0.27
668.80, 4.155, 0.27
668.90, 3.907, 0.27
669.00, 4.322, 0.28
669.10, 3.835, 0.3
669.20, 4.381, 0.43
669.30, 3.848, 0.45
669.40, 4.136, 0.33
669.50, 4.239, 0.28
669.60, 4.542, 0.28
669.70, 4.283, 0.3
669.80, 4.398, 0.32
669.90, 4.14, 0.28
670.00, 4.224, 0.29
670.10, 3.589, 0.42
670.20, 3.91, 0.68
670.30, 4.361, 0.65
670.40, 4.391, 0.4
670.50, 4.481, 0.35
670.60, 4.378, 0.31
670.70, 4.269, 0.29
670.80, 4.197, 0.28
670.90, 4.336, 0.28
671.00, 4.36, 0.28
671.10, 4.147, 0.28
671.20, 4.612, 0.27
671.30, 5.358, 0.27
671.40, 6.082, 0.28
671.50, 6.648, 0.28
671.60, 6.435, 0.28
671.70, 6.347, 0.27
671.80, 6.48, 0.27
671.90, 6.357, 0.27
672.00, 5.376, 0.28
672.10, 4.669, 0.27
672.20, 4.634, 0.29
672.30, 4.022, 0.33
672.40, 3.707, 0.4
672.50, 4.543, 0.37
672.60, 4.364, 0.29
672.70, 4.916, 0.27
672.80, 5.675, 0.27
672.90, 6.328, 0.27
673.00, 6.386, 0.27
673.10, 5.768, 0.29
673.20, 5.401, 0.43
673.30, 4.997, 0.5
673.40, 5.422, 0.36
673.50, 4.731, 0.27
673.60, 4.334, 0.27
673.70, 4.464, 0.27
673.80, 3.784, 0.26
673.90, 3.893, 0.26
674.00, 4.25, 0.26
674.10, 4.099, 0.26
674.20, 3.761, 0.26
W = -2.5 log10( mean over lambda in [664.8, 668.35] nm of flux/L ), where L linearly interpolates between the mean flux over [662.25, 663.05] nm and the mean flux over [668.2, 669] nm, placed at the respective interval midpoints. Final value 0.07 mag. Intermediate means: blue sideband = 4.39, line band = 3.97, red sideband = 4.15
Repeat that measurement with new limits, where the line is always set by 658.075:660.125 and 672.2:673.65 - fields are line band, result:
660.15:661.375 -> 0.48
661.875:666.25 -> 0.39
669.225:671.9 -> 0.12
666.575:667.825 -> 0.38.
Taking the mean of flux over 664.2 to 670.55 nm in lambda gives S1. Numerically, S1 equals 4.07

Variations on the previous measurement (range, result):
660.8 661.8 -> 4.1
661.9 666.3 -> 4.16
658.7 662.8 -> 4.28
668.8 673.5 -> 4.8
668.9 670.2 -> 4.14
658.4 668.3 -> 4.35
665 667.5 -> 3.98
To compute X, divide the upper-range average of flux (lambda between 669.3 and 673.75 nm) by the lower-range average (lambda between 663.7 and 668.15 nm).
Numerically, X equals 1.21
